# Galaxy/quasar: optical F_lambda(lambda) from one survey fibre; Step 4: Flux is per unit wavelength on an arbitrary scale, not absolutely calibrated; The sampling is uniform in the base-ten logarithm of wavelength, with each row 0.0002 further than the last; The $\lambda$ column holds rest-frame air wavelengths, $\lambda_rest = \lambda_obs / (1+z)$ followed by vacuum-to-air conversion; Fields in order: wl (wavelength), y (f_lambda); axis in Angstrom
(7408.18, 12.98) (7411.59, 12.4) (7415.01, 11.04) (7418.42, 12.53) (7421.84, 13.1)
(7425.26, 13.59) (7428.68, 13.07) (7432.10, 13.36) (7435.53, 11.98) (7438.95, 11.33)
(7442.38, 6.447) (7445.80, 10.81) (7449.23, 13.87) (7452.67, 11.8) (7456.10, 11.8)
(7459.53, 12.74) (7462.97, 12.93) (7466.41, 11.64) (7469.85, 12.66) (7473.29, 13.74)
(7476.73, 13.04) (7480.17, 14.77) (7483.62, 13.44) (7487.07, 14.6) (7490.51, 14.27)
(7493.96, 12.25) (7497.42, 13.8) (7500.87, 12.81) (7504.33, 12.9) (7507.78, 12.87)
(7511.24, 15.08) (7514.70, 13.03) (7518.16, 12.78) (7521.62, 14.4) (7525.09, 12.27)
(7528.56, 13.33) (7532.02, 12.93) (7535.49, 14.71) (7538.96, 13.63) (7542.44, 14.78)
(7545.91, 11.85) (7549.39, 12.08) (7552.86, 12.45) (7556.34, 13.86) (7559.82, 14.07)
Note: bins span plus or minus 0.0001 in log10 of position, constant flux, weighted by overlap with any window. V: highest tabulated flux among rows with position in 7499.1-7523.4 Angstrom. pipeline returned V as 15.08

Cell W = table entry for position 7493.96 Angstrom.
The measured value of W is 12.25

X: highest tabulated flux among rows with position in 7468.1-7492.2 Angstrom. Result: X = 14.77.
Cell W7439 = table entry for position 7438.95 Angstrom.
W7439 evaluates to 11.33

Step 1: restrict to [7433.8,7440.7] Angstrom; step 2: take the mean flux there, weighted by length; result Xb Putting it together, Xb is 11.6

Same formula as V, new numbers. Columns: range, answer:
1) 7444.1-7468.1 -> 13.87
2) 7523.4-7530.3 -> 13.33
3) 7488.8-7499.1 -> 14.27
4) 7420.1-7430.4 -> 13.59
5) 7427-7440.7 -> 13.36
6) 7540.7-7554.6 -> 14.78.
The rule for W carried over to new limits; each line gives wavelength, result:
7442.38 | 6.447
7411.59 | 12.4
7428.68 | 13.07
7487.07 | 14.6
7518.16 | 12.78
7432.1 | 13.36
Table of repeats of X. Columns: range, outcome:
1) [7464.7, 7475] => 13.74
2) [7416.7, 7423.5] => 13.1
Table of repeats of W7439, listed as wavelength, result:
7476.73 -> 13.04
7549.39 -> 12.08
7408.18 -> 12.98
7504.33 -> 12.9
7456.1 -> 11.8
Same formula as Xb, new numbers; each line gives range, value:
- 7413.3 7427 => 12.6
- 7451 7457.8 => 11.8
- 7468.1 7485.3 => 13.5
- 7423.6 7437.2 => 13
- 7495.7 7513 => 13.5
